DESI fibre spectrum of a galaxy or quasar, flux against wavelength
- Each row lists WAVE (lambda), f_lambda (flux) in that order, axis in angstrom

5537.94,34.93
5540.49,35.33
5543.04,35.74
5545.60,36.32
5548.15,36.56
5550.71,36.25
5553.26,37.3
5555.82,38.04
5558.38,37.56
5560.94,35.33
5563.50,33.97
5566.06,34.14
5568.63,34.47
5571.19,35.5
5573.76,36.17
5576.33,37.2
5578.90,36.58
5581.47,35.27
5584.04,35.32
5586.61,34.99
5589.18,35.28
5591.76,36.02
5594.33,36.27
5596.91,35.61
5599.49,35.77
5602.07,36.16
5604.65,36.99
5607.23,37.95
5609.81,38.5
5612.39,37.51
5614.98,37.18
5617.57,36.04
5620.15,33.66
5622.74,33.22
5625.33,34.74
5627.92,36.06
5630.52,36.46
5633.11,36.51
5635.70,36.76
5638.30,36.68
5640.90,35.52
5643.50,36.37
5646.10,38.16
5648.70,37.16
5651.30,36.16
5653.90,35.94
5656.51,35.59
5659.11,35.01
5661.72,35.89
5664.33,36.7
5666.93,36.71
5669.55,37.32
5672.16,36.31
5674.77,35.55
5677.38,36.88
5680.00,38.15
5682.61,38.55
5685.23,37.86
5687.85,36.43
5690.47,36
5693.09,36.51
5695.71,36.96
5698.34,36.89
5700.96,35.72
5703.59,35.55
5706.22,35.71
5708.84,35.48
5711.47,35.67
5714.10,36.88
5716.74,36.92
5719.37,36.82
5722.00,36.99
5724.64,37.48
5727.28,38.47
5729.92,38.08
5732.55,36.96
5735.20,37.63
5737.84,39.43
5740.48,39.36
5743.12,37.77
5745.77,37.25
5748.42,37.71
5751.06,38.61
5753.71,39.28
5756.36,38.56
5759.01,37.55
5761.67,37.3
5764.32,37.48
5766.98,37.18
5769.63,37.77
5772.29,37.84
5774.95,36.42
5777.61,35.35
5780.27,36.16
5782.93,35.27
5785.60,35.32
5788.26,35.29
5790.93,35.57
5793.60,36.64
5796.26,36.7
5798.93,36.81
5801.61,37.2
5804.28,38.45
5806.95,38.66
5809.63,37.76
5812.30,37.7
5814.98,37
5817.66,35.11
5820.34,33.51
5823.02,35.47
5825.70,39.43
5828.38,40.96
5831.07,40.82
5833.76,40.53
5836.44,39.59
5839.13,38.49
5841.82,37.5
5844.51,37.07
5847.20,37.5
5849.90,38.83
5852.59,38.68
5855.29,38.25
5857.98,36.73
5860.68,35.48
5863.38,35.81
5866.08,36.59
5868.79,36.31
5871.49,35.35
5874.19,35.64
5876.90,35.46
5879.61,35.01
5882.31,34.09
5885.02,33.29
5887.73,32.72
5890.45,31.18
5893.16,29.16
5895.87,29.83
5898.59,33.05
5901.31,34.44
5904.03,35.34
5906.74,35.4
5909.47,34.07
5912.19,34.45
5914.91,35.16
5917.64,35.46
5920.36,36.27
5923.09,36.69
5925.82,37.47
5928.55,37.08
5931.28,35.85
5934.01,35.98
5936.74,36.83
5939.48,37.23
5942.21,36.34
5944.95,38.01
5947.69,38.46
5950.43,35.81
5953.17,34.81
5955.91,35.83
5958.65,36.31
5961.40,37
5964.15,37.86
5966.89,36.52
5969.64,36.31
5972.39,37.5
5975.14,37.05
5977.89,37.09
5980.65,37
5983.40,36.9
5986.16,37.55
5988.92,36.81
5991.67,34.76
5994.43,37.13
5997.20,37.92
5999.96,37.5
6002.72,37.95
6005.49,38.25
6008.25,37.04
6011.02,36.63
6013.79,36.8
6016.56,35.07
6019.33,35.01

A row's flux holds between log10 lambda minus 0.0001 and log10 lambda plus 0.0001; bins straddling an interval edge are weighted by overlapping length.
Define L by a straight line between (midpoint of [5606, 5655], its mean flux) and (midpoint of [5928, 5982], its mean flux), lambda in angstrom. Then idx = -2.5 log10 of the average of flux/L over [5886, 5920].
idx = 0.10 mag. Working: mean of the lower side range 36.3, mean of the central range 33.4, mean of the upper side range 36.7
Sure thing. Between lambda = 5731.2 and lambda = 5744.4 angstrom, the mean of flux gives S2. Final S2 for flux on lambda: 38.3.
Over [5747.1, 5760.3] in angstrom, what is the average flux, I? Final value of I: 38.4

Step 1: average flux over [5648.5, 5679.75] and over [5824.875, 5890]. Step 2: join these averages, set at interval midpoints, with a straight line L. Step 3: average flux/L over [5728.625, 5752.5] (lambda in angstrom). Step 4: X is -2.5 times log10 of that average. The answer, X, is -0.045 mag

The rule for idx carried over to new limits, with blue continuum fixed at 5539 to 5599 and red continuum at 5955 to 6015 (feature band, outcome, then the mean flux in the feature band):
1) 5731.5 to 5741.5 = -0.058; 38.3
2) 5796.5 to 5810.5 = -0.034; 37.7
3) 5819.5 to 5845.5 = -0.054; 38.5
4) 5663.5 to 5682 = -0.022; 36.9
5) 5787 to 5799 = 0.010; 36.2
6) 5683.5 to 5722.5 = -0.006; 36.4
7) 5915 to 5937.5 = 0.014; 36.4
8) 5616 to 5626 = 0.047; 34.5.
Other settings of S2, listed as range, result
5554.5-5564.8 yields 36.2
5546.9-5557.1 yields 37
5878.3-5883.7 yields 34.6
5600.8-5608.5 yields 37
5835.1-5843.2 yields 38.5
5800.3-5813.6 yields 38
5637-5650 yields 36.8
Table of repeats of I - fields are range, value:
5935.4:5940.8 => 37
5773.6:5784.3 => 35.8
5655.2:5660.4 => 35.3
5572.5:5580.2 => 36.6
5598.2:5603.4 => 36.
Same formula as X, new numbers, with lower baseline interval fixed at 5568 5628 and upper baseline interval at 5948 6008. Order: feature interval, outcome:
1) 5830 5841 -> -0.09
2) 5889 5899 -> 0.20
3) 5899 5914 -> 0.06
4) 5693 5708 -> 0.00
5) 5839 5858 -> -0.04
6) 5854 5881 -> 0.02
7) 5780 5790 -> 0.03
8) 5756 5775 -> -0.03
